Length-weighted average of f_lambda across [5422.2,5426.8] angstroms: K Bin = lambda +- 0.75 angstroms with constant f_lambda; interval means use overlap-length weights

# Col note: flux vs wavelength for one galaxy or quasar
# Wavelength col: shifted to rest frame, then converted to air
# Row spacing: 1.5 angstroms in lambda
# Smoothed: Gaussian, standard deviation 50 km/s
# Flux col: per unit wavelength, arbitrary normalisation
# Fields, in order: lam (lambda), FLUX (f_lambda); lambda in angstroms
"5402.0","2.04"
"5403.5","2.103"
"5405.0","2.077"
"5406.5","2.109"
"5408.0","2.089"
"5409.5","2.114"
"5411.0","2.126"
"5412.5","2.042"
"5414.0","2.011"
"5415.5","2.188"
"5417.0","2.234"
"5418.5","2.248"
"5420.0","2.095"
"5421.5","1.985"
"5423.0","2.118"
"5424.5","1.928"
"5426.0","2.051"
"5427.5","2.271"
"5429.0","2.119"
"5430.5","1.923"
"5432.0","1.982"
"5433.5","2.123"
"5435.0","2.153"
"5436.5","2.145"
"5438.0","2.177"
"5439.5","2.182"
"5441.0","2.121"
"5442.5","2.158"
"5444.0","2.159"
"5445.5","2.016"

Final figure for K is 2.03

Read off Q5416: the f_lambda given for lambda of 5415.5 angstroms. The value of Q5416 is 2.188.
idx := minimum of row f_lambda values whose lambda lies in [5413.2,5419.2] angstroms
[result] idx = 2.011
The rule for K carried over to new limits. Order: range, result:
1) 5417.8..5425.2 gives 2.07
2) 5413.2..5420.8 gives 2.15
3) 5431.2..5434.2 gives 2.05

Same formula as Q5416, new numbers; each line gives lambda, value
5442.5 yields 2.158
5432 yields 1.982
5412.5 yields 2.042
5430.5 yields 1.923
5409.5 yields 2.114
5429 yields 2.119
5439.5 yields 2.182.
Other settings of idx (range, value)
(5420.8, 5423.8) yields 1.985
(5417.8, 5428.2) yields 1.928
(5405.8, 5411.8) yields 2.089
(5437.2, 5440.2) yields 2.177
